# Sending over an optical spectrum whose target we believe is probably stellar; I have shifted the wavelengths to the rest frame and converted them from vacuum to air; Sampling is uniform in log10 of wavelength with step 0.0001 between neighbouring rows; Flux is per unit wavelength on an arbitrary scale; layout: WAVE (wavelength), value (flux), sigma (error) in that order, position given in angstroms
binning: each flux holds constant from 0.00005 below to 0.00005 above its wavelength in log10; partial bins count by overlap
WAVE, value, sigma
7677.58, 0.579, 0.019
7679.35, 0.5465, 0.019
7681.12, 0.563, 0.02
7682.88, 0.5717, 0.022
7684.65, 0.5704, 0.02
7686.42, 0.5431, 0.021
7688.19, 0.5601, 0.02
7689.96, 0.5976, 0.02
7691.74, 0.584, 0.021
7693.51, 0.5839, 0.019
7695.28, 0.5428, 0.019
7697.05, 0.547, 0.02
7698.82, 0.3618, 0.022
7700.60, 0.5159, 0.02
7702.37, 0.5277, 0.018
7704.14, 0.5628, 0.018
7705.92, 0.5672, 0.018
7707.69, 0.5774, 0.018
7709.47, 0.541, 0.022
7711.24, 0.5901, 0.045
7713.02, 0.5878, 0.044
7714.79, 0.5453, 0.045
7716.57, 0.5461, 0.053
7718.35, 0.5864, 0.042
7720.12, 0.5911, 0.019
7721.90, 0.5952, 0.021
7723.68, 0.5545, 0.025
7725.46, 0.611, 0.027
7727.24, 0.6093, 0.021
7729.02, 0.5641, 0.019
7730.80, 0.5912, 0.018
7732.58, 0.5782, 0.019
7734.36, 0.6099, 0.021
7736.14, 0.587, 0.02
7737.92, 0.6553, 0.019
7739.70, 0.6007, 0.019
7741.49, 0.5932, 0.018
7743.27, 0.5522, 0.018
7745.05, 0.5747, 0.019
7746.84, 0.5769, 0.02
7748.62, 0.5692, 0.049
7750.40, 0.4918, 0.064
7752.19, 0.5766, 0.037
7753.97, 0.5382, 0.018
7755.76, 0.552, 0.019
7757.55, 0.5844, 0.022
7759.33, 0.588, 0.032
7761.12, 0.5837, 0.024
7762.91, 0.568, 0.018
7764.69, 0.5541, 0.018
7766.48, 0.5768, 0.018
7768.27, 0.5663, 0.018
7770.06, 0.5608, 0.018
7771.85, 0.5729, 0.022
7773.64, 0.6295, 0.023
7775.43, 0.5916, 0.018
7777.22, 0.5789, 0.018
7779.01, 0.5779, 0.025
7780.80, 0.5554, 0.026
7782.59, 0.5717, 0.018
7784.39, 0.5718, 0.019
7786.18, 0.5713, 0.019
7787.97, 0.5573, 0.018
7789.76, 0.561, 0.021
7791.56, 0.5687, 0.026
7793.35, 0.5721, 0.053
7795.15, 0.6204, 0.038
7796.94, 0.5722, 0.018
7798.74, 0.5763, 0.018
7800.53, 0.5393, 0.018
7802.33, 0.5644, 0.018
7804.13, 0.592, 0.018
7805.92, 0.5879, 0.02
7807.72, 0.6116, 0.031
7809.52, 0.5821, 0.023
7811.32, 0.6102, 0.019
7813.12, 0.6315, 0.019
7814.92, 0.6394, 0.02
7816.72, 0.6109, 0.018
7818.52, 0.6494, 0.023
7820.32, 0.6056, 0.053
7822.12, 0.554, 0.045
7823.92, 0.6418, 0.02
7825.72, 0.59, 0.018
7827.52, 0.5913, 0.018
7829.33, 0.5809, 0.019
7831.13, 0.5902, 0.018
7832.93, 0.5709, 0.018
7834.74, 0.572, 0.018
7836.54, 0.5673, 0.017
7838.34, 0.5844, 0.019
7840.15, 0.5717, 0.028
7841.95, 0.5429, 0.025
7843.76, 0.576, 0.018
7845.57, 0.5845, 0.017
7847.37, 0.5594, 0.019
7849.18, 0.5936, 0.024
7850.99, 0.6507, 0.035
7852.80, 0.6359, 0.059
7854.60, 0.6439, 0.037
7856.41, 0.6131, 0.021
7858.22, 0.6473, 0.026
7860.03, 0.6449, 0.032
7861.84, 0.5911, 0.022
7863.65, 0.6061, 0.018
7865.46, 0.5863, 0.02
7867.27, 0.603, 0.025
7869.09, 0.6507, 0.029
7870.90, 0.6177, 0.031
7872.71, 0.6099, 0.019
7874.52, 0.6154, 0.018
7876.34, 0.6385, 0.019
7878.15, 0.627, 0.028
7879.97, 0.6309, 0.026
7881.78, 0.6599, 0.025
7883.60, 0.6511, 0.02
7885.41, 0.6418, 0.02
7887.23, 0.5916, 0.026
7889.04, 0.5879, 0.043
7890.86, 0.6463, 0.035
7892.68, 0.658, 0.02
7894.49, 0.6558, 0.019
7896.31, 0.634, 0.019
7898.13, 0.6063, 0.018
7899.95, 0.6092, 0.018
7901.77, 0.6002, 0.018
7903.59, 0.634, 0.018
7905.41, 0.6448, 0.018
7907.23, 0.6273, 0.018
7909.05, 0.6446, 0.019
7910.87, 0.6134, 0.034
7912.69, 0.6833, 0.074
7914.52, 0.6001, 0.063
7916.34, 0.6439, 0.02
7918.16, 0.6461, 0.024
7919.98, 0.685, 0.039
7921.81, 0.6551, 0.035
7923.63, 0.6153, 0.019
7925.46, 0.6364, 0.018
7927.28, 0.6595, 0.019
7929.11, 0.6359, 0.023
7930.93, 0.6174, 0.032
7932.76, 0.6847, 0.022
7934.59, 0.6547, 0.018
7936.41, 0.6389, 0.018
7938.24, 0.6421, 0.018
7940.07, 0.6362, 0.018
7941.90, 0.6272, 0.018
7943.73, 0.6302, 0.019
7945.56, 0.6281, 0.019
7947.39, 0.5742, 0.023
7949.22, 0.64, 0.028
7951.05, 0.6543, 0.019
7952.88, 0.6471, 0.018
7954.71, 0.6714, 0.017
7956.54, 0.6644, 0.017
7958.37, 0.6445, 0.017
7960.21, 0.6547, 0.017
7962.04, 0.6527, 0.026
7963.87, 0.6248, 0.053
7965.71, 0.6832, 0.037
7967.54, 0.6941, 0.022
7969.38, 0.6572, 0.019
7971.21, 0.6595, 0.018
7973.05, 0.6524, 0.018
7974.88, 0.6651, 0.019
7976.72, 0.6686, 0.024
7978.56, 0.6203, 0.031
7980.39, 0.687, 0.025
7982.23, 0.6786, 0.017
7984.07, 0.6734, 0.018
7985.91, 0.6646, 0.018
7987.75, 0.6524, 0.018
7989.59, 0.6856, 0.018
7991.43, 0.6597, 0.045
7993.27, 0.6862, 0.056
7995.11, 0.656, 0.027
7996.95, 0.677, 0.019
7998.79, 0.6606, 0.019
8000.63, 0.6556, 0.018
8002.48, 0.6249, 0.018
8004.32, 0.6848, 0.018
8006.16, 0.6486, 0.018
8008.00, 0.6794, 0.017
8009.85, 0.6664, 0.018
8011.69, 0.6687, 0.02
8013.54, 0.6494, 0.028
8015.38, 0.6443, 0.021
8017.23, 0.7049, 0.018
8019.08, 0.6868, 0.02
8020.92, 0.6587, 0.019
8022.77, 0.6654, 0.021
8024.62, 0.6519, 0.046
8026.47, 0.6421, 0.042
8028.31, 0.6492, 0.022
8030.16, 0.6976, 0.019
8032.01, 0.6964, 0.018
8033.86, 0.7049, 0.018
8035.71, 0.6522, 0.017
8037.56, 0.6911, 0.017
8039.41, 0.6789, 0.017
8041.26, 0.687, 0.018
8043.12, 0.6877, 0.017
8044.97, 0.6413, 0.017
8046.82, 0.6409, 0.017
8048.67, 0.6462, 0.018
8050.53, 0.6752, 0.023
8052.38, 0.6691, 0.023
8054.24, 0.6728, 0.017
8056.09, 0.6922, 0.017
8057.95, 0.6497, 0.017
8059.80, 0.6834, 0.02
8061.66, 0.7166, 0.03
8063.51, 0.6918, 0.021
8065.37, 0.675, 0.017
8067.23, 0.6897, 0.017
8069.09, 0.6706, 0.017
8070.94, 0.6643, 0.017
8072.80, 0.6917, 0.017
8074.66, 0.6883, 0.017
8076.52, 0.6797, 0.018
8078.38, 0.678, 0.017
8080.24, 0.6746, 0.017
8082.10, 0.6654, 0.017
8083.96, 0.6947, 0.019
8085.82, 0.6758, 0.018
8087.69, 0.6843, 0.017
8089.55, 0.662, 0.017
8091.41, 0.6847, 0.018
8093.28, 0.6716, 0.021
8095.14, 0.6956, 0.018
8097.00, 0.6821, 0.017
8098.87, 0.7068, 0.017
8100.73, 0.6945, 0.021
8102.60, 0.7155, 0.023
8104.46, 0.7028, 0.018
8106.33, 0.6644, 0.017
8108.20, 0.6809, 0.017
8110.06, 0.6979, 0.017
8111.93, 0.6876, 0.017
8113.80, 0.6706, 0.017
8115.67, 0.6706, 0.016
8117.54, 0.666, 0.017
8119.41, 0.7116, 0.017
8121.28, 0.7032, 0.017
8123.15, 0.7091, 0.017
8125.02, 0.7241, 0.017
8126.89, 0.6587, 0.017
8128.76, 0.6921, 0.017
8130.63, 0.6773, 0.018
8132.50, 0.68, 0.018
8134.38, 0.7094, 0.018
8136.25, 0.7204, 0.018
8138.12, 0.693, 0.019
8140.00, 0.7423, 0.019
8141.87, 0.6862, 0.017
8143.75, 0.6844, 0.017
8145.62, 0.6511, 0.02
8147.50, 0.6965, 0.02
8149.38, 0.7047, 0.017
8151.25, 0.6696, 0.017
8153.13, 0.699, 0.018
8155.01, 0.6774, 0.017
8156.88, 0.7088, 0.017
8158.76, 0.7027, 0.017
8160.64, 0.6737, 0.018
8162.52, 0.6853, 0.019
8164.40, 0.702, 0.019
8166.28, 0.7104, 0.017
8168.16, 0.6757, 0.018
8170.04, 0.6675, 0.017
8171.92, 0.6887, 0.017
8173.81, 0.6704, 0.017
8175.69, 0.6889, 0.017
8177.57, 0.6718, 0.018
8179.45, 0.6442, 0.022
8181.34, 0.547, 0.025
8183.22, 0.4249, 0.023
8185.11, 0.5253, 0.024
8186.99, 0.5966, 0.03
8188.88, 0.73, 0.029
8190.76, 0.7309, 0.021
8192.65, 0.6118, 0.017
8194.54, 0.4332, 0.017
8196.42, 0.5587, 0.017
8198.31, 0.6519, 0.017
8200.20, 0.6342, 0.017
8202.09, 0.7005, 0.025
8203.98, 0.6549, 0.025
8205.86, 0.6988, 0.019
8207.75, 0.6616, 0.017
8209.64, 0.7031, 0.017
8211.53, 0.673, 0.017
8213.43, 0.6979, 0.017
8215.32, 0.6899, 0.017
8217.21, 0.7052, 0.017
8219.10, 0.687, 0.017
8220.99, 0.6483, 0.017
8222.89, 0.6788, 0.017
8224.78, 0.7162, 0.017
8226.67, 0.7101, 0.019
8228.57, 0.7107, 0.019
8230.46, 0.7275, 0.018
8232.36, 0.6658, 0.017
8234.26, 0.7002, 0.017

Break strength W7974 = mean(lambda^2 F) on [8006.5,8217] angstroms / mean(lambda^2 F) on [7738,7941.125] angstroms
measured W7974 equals 1.19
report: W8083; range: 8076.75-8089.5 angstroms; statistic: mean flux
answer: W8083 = 0.678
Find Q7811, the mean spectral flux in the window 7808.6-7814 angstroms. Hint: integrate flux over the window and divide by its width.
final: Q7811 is 0.607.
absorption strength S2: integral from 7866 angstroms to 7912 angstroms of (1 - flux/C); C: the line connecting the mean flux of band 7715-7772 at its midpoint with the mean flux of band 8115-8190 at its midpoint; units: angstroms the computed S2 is -1.3 angstroms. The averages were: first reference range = 0.576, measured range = 0.628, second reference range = 0.674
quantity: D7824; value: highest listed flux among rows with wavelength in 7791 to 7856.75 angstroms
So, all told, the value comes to 0.6507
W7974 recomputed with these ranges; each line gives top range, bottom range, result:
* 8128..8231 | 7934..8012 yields 1.07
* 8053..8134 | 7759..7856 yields 1.25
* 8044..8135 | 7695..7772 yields 1.32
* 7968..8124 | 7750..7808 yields 1.26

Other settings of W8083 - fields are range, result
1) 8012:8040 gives 0.671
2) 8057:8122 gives 0.684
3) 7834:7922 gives 0.62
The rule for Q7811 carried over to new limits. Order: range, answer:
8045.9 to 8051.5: 0.654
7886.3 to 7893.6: 0.621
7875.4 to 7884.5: 0.641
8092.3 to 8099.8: 0.689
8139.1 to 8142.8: 0.715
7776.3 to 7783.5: 0.571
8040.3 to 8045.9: 0.672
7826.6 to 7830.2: 0.585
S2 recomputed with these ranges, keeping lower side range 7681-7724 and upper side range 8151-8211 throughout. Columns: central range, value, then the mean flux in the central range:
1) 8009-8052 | -3.4 angstroms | 0.669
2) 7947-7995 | -4.0 angstroms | 0.659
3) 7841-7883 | -1.9 angstroms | 0.614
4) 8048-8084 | -2.9 angstroms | 0.678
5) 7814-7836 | -0.7 angstroms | 0.599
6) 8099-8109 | -0.9 angstroms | 0.693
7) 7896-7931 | -2.2 angstroms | 0.635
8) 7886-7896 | -0.6 angstroms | 0.629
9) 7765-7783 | -0.2 angstroms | 0.578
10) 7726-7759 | -0.8 angstroms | 0.579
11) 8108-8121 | -1.0 angstroms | 0.685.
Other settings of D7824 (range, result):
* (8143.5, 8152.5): 0.7047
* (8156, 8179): 0.7104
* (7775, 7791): 0.5916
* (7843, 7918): 0.6833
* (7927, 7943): 0.6847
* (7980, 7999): 0.687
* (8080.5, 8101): 0.7068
